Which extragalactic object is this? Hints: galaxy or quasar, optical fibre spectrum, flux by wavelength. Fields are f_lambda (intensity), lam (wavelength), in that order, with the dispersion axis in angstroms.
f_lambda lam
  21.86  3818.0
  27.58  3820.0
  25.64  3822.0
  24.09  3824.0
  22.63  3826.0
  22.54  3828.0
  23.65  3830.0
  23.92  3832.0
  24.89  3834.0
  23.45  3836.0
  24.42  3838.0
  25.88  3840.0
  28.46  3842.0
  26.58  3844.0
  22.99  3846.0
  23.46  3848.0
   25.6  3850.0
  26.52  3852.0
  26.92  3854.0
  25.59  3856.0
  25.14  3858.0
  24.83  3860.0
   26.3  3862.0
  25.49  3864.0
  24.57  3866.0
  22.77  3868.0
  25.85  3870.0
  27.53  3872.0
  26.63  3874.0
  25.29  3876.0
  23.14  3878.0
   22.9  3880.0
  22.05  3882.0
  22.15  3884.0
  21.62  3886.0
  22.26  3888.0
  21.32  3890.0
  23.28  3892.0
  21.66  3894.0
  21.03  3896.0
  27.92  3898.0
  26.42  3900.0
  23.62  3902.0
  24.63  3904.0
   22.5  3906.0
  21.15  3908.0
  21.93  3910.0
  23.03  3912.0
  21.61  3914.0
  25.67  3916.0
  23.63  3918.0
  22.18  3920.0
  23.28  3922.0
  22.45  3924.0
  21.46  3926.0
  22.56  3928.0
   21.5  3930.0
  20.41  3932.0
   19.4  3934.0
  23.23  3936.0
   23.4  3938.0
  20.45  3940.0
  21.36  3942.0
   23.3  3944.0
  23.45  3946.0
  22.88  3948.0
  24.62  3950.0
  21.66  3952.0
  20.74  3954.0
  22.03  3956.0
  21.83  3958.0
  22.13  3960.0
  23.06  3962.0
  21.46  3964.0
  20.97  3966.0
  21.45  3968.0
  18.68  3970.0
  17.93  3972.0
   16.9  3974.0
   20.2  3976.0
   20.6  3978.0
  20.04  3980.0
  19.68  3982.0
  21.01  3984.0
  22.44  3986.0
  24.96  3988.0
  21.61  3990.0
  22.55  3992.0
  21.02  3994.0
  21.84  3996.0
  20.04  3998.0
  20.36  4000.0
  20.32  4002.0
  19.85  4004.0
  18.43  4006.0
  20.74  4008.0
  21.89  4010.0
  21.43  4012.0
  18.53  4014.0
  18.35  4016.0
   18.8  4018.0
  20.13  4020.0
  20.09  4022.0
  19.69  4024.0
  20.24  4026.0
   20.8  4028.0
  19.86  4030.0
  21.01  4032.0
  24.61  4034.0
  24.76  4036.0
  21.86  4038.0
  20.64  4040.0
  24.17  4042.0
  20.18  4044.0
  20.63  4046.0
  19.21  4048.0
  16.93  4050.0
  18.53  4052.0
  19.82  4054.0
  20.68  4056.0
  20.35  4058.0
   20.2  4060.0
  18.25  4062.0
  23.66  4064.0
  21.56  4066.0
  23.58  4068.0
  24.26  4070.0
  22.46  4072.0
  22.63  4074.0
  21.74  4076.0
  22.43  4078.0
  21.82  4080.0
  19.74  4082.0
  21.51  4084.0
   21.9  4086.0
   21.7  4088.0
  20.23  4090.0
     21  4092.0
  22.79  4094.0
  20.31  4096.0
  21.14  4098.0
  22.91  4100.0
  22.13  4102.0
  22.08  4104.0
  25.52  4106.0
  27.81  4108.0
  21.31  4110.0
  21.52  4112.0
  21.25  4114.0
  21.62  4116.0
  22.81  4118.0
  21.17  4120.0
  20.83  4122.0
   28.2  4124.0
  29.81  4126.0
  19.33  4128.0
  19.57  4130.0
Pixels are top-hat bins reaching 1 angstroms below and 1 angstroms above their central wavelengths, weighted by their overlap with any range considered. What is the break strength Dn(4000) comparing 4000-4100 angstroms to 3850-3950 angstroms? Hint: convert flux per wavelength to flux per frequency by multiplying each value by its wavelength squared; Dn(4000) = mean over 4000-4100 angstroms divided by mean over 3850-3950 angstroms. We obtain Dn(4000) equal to 1.0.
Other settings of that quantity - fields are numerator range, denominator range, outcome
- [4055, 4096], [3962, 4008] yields 1.10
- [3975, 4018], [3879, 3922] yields 0.95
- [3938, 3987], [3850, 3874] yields 0.87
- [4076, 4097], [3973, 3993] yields 1.07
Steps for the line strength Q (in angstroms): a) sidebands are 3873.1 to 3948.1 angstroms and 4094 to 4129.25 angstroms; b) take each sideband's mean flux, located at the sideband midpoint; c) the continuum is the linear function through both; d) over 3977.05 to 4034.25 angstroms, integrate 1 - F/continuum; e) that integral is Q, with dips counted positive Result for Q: 5.5 angstroms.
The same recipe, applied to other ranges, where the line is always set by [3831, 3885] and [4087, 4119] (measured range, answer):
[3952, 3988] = 4.4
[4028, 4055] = 2.4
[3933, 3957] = 1.8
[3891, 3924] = 1.5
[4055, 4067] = 1.0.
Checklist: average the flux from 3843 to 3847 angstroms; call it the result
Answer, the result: 24.8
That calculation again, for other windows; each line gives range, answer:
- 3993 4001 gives 20.8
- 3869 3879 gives 25.7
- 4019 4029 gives 20.2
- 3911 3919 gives 23.5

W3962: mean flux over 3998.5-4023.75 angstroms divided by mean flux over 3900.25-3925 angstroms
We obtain 0.9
